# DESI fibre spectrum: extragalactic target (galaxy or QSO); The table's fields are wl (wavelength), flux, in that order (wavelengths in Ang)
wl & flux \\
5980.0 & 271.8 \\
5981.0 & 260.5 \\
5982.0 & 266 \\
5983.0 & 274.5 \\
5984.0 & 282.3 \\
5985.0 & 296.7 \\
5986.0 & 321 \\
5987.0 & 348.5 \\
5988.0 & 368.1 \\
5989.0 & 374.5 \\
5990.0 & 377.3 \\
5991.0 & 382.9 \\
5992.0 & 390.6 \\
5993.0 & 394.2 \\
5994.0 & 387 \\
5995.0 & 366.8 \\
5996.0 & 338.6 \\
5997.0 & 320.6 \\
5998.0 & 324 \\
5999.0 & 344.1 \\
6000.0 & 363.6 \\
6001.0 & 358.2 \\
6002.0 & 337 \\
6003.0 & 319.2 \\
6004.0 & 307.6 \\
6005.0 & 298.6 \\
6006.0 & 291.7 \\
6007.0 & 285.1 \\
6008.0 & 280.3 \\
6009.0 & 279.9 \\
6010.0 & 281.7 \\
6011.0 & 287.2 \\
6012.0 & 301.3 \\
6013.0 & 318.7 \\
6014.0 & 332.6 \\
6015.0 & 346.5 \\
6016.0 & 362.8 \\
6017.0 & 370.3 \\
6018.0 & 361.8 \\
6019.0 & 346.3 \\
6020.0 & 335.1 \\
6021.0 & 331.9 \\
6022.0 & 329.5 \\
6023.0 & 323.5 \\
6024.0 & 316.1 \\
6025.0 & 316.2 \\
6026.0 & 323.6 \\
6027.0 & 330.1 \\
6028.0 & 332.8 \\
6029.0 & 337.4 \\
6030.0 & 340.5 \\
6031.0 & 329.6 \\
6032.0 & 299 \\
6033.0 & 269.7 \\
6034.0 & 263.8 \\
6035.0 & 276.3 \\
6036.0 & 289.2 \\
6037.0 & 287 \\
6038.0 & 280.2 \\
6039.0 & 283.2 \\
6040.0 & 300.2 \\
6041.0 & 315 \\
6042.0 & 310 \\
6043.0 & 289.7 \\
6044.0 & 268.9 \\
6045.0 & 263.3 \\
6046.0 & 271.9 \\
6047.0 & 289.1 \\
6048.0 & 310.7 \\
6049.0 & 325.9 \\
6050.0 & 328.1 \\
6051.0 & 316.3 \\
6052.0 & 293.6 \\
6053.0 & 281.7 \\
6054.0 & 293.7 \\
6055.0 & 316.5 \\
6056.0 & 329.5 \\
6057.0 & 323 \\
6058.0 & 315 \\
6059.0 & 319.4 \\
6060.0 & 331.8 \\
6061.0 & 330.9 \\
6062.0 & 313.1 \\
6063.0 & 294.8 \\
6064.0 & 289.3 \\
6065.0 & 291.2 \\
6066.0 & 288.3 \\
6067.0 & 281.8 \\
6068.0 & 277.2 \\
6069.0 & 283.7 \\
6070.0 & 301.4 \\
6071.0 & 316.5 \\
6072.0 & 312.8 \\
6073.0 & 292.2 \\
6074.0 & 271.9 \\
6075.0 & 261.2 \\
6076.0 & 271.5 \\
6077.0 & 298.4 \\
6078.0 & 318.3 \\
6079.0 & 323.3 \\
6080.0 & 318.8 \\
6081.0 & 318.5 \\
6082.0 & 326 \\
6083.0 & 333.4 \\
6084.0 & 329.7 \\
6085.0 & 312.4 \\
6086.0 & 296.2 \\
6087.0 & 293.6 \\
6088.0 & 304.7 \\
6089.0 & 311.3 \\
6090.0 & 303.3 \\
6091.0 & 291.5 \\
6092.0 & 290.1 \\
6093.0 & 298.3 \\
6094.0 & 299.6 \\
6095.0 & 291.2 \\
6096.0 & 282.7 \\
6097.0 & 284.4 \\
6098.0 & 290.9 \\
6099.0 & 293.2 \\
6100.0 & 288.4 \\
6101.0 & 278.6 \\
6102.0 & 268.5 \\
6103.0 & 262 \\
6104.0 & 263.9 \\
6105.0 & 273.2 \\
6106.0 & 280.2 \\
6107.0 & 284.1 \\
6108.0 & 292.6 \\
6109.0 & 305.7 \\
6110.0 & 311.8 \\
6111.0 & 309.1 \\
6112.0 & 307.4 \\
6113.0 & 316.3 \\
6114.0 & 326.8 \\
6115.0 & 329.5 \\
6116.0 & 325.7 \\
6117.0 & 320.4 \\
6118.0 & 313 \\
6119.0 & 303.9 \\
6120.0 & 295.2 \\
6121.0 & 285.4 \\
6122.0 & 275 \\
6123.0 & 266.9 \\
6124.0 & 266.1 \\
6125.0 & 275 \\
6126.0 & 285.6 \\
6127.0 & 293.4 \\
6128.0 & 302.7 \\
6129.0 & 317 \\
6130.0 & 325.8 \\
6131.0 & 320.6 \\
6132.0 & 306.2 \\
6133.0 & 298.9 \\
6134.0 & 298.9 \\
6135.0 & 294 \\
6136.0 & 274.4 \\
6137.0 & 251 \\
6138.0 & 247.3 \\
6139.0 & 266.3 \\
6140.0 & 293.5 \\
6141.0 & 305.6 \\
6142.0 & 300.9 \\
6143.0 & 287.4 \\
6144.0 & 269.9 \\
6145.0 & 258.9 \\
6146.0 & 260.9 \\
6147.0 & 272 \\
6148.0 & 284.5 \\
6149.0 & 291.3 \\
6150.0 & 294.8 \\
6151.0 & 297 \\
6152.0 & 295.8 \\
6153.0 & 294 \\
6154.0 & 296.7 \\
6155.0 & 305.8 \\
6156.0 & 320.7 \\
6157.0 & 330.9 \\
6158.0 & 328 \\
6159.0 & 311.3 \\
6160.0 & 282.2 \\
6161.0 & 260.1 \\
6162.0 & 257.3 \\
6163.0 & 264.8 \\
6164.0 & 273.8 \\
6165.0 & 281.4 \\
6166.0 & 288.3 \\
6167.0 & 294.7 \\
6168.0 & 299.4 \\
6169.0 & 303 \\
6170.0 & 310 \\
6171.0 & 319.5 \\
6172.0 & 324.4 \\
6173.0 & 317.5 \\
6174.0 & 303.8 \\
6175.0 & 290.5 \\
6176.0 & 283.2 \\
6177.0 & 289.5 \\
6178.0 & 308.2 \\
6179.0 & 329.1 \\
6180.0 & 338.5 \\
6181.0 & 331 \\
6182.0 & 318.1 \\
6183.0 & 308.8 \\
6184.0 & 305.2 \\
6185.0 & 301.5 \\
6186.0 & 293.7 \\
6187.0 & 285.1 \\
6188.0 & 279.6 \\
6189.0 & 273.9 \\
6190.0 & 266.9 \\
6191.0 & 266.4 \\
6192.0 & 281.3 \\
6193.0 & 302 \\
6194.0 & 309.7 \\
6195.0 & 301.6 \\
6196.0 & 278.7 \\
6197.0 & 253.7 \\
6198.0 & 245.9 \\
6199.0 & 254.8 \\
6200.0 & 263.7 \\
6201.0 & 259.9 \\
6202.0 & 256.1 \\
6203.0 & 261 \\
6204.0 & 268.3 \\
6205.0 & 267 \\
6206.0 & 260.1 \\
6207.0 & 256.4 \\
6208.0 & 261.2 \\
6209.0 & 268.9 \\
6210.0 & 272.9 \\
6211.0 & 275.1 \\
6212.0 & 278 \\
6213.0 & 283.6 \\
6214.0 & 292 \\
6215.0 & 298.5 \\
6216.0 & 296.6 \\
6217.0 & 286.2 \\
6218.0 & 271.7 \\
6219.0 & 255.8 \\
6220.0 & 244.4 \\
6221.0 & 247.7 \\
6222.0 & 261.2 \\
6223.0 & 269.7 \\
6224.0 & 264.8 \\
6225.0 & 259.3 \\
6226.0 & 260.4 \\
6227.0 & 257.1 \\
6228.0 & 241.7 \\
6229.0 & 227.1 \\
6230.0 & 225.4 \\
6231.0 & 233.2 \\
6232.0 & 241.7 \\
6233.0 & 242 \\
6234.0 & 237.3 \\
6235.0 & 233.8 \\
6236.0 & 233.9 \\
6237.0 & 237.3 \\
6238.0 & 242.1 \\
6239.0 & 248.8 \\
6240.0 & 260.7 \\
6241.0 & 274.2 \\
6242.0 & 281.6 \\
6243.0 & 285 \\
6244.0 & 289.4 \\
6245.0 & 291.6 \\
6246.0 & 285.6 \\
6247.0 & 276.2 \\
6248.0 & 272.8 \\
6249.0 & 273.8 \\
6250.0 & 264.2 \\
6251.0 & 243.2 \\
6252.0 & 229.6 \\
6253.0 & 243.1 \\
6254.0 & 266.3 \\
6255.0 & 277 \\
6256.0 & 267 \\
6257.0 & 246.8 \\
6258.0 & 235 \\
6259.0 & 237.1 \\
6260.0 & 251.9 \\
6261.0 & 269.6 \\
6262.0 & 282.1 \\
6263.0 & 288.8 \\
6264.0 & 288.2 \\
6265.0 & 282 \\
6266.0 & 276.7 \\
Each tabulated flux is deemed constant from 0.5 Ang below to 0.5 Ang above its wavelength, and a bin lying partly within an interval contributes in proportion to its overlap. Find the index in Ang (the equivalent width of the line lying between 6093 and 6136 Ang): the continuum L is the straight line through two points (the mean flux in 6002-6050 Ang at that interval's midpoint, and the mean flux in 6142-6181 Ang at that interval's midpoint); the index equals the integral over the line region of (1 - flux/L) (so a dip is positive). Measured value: 0.7 Ang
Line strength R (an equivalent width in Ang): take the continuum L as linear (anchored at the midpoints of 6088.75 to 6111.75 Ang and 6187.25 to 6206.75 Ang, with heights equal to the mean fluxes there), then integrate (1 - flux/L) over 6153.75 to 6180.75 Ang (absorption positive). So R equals -2.4 Ang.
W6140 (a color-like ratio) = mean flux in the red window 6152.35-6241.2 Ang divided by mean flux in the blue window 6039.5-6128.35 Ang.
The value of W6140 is 0.93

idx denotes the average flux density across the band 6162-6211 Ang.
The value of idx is 287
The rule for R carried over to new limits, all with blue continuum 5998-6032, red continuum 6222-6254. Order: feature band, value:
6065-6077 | 0.8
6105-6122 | -0.6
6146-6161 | -0.8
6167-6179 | -1.3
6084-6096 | 0.1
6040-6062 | 0.5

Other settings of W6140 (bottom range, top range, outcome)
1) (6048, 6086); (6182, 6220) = 0.90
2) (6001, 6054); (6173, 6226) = 0.91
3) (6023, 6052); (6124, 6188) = 0.98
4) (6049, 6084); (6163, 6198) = 0.97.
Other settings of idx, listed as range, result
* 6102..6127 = 294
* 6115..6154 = 290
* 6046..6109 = 299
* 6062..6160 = 295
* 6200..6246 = 262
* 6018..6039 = 313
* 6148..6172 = 296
